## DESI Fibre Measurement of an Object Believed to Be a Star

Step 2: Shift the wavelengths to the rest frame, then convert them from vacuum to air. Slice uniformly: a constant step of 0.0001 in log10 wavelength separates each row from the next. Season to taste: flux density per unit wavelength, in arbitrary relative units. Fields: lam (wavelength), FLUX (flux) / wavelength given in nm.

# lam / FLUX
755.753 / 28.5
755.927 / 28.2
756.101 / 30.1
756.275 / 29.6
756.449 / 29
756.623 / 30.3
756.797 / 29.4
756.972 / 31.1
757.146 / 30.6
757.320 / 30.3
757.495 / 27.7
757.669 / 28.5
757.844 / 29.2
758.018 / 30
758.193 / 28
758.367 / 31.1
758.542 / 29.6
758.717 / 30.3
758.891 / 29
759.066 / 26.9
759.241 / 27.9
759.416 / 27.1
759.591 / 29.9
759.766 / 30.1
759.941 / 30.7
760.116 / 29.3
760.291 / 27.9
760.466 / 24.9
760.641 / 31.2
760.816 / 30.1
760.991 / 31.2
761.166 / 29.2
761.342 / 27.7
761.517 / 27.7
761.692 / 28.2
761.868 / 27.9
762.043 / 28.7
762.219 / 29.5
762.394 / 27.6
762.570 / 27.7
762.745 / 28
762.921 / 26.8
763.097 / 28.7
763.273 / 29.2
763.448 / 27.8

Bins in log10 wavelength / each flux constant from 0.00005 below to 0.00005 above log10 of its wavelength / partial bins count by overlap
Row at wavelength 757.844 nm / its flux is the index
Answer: 29.2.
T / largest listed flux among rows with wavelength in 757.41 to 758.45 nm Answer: 31.1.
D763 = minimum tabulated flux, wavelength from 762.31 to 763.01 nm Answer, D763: 26.8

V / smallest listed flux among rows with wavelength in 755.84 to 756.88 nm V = 28.2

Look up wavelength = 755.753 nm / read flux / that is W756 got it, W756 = 28.5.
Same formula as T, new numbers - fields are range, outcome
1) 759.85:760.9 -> 31.2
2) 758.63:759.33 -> 30.3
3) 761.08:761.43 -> 29.2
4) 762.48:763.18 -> 28.7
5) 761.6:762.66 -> 29.5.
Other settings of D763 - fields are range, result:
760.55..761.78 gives 27.7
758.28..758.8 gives 29.6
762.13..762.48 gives 27.6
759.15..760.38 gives 27.1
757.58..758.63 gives 28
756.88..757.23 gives 30.6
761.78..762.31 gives 27.9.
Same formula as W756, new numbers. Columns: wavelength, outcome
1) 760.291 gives 27.9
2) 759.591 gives 29.9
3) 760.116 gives 29.3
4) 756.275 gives 29.6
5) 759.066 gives 26.9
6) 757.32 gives 30.3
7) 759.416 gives 27.1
